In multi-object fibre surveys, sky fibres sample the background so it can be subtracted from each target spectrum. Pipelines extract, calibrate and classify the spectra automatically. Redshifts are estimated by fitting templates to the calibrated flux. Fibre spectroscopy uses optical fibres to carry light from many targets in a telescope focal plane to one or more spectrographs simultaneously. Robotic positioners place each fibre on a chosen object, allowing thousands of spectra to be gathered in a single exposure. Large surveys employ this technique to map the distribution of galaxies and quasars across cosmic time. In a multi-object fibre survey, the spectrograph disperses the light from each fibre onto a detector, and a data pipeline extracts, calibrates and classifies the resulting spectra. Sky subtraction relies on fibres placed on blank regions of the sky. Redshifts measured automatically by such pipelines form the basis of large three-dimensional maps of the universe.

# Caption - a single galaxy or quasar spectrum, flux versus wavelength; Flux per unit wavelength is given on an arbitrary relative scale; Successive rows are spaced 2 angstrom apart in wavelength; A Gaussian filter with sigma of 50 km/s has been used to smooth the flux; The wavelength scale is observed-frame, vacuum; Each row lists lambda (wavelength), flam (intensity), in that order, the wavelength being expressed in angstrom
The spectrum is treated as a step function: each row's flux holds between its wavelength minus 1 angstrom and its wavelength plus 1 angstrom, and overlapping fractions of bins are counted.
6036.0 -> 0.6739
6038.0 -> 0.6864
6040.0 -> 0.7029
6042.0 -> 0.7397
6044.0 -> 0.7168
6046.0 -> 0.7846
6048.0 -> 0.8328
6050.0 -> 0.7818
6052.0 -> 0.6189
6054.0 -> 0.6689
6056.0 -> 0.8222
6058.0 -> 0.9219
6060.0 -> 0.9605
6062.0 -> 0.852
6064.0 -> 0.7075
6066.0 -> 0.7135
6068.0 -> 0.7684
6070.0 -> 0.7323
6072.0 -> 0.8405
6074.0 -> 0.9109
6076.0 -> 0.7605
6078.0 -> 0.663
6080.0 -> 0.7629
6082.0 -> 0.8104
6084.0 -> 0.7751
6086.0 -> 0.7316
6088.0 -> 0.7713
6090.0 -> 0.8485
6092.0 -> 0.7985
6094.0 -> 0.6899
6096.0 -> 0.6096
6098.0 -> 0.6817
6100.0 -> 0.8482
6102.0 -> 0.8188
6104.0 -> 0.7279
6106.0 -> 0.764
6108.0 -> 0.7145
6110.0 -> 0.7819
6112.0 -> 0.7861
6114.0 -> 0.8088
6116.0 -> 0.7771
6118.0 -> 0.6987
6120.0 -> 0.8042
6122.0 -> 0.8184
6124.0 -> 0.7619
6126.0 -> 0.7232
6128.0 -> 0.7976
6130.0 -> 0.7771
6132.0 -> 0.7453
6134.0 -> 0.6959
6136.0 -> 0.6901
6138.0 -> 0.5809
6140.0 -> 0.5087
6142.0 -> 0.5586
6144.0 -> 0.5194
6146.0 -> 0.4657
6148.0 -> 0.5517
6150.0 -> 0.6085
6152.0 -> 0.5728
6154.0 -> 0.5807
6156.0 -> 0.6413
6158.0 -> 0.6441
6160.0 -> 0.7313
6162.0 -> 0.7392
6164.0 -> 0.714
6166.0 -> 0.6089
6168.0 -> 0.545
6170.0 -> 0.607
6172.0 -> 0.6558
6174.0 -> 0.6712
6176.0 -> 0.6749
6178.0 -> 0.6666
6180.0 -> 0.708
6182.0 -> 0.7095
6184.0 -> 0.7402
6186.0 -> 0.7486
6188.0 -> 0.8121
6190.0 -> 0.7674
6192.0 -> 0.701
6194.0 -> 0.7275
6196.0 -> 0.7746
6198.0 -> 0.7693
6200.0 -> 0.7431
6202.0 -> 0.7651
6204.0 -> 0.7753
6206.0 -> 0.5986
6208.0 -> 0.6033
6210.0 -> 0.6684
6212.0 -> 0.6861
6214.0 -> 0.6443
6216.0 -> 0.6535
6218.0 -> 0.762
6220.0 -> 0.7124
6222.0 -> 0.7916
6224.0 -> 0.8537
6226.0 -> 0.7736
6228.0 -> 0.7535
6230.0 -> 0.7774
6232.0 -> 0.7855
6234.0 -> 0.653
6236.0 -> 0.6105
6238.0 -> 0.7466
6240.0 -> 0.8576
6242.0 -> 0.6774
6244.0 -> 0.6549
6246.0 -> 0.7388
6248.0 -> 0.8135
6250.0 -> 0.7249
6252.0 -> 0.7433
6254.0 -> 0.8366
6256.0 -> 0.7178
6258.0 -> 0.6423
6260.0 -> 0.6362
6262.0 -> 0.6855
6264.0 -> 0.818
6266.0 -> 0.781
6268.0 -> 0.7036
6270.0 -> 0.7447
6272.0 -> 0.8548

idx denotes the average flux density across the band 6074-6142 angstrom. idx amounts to 0.743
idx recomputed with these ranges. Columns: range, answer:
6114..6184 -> 0.667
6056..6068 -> 0.825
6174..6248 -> 0.725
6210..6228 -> 0.732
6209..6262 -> 0.727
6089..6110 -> 0.752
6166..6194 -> 0.691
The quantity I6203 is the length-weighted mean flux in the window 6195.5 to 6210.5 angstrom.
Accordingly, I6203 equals 0.712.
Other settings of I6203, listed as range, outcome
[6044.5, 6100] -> 0.772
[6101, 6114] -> 0.769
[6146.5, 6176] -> 0.632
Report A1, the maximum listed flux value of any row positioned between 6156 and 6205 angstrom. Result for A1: 0.8121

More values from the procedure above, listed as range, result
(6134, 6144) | 0.6959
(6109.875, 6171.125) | 0.8184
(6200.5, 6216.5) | 0.7753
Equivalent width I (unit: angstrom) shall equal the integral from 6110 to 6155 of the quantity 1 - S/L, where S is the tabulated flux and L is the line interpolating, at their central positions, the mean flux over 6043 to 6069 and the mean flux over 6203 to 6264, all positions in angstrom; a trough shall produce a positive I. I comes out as 4.7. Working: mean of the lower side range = 0.781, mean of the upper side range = 0.721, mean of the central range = 0.677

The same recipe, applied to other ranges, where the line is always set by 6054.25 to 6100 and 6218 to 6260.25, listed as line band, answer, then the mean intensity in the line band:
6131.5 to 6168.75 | 7.2 angstrom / 0.615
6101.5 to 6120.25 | 0.1 angstrom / 0.765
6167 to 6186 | 2.2 angstrom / 0.669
